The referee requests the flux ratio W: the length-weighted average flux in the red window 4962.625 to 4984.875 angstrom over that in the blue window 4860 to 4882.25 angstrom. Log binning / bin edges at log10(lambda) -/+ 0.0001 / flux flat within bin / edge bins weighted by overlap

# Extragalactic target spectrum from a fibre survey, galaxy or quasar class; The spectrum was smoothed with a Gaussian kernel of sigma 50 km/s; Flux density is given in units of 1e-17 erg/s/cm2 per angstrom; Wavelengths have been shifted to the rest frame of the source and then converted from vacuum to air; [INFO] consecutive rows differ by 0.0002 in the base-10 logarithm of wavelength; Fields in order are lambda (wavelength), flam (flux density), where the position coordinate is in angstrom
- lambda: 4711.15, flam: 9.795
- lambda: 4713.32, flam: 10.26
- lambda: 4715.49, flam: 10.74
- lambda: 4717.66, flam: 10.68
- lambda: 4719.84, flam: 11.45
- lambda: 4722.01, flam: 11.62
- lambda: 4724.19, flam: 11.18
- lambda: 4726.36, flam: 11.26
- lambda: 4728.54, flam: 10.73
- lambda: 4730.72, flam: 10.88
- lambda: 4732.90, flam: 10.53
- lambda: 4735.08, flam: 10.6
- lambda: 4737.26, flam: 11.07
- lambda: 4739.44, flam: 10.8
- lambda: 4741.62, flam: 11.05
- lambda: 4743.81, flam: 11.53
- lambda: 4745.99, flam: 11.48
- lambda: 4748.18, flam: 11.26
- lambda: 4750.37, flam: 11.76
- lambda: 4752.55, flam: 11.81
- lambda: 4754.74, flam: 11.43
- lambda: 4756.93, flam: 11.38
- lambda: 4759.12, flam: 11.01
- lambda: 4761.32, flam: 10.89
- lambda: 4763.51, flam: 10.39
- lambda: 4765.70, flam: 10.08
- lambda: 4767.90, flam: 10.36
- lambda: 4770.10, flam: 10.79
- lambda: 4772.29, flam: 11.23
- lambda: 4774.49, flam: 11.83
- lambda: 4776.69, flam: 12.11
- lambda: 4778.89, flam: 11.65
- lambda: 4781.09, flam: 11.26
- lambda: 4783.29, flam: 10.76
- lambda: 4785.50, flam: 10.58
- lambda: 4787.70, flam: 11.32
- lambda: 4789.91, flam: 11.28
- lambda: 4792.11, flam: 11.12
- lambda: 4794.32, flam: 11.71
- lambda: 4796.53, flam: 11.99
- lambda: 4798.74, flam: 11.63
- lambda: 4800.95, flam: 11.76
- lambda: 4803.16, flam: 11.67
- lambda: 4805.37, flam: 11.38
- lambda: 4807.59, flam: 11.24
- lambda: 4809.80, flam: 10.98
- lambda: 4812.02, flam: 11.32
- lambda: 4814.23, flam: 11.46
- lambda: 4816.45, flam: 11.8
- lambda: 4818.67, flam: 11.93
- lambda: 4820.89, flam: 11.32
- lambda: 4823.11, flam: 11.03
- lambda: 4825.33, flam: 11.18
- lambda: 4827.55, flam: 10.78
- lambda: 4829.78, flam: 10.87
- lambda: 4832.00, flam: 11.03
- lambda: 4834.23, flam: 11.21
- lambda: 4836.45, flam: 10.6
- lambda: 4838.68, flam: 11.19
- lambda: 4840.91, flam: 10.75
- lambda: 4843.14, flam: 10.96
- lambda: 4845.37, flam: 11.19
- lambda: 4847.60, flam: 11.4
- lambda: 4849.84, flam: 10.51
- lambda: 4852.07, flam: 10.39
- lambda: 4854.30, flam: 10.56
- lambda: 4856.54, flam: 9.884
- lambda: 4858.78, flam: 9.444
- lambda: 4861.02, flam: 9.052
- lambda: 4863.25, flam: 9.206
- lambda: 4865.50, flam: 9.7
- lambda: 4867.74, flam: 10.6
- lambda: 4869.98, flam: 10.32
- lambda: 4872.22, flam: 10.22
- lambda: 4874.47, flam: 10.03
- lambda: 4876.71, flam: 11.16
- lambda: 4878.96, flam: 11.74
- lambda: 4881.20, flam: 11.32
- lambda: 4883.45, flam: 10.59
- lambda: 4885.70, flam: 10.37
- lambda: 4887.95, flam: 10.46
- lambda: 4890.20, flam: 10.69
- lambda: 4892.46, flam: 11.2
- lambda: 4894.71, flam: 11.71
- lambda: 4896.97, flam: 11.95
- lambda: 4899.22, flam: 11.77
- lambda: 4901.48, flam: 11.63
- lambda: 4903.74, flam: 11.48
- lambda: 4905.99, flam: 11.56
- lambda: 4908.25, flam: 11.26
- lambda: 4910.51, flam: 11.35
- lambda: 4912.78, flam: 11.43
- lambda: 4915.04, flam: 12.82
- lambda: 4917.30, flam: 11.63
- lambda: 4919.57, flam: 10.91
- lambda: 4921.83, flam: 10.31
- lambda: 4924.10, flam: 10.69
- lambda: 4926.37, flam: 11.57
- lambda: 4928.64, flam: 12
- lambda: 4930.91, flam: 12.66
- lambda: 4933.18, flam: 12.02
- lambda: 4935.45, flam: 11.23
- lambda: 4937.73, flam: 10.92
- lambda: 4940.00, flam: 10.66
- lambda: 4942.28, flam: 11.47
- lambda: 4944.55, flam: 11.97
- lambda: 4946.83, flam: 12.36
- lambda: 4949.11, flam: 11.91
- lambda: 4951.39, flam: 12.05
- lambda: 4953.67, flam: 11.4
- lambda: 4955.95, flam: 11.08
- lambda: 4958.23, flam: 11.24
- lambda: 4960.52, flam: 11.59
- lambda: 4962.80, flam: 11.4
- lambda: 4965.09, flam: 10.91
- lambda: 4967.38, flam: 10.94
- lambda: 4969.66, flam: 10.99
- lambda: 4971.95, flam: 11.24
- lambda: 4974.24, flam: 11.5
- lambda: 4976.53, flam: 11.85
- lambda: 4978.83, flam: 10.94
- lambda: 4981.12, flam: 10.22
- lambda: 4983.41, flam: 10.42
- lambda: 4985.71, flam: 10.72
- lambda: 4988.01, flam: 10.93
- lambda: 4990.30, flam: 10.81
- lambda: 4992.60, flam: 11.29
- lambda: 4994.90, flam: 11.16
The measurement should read 1.1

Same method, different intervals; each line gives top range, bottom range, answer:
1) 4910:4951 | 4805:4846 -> 1.04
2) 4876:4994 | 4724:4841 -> 1.01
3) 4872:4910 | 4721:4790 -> 1.00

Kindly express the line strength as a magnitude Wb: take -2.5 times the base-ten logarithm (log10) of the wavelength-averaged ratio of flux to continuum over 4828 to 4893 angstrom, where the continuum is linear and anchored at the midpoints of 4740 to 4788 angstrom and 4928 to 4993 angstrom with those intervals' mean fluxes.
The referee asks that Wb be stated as 0.07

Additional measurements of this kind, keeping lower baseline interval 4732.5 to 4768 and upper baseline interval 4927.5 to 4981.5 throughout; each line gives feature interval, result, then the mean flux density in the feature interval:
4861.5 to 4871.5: 0.14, 9.92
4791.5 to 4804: -0.05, 11.7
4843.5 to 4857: 0.05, 10.7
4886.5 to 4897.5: 0.02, 11.1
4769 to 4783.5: -0.03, 11.4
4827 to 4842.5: 0.03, 10.9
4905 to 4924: 0.00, 11.4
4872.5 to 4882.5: 0.03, 11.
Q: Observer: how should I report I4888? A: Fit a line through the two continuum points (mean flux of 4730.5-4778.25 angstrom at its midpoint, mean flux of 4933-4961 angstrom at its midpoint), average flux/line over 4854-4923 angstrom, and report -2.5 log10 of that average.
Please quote 0.05 mag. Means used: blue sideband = 11.1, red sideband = 11.5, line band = 10.9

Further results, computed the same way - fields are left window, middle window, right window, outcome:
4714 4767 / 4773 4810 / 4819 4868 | -0.06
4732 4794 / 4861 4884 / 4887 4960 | 0.10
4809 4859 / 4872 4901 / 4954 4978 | 0.00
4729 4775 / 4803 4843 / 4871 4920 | 0.00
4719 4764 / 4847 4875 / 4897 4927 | 0.13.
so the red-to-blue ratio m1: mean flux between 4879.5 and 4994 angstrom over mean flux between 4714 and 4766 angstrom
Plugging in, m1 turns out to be 1.02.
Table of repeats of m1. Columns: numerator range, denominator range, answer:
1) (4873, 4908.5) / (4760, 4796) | 1.01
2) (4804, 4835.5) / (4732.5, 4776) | 1.02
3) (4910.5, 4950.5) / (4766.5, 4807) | 1.02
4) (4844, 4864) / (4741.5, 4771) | 0.92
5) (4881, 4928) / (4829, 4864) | 1.07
